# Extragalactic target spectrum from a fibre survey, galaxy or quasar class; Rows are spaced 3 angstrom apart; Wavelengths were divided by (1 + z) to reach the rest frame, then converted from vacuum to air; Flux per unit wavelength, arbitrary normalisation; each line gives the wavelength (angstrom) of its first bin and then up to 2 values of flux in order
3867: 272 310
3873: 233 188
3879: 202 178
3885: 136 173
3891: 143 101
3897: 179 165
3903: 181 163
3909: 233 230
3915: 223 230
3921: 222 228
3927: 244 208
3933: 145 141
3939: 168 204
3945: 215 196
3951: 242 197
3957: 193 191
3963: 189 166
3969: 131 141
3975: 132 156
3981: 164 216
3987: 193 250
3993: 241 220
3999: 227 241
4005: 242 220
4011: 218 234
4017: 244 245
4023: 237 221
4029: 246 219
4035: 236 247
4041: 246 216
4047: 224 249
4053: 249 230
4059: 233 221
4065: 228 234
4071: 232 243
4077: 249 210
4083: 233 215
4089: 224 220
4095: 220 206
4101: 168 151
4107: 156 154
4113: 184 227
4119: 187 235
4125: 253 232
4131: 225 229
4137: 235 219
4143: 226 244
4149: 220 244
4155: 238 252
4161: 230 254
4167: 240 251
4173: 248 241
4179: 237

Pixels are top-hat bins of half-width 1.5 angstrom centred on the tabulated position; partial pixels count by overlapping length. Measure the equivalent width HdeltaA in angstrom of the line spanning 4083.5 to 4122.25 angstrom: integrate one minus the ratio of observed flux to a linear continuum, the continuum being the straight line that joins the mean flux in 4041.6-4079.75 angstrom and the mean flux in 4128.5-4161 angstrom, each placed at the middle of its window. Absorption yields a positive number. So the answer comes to 6.3 angstrom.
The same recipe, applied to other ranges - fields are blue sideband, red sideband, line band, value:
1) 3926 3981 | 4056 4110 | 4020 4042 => -4.0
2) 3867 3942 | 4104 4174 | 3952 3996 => 4.0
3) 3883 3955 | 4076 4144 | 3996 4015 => -2.8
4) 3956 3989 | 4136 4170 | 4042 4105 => -4.5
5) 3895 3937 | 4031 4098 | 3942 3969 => 1.6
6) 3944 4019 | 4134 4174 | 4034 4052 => -1.8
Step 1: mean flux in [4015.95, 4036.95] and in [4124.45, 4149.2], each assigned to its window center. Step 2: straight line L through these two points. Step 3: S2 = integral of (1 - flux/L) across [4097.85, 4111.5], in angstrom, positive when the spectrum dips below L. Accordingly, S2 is 4.1 angstrom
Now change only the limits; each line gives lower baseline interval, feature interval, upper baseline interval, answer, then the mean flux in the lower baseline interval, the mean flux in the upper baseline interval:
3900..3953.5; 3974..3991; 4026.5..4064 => 2.6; 203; 234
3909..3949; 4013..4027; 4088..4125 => -2.5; 205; 196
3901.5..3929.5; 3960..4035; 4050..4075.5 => 6.2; 217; 235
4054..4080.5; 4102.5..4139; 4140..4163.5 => 4.5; 232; 236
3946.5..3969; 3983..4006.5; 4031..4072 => -2.3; 192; 233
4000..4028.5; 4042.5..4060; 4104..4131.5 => -0.9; 234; 202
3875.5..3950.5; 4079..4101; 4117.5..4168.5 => 0.8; 189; 233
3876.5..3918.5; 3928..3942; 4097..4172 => 1.0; 180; 219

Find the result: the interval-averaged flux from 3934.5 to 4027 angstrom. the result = 202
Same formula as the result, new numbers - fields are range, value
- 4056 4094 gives 228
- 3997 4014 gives 230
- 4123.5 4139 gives 234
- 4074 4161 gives 217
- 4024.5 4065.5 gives 233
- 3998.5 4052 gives 234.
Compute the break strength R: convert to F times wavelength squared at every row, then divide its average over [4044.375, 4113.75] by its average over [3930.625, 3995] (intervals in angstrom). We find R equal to 1.23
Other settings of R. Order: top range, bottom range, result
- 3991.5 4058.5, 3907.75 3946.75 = 1.19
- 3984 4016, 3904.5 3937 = 1.15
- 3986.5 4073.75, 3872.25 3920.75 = 1.35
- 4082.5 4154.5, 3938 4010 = 1.16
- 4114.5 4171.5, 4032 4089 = 1.05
